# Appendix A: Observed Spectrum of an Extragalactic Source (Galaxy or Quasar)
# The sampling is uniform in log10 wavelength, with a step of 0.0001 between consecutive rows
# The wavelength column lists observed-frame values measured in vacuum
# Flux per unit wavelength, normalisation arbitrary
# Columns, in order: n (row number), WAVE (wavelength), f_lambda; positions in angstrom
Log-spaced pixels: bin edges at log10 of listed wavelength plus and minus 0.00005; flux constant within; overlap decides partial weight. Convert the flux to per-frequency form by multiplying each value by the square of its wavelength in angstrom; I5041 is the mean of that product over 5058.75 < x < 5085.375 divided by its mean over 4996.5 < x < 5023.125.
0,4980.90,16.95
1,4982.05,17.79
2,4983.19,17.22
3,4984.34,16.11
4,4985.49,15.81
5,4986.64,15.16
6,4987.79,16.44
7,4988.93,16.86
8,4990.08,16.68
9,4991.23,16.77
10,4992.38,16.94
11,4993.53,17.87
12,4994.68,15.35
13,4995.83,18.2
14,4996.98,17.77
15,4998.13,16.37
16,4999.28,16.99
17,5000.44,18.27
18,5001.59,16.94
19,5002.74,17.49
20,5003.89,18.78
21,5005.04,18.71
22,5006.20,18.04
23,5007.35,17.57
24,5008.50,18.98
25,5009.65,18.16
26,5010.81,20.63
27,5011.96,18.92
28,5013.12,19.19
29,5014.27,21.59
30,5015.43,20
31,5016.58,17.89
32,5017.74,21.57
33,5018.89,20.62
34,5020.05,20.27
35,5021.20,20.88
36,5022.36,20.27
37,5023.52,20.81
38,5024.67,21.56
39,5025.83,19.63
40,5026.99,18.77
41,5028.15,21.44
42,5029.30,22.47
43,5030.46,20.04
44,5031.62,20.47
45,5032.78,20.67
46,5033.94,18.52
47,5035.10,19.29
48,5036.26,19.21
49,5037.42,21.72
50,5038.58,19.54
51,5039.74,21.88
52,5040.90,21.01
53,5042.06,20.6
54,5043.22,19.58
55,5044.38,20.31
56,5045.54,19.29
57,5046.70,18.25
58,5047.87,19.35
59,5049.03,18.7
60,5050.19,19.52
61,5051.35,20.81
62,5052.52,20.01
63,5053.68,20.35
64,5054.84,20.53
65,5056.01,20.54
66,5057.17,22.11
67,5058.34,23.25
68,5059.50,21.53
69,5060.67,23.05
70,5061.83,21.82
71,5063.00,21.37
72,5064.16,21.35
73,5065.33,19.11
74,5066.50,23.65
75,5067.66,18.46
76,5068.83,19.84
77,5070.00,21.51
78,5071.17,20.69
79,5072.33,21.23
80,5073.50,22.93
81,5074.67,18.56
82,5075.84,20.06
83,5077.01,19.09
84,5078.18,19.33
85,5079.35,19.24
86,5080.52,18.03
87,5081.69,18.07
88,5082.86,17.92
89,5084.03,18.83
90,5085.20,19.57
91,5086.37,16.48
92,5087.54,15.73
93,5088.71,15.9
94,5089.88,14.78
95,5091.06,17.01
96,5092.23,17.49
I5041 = 1.1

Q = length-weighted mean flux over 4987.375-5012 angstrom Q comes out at 17.7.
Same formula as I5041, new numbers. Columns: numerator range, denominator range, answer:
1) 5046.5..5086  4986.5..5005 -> 1.21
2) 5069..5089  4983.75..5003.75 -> 1.17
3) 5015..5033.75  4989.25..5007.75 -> 1.19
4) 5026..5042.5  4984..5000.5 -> 1.24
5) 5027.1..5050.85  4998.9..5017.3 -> 1.09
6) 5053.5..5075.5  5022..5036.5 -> 1.06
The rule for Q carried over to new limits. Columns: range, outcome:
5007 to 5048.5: 20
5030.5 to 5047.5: 20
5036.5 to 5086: 20.3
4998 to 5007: 17.8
